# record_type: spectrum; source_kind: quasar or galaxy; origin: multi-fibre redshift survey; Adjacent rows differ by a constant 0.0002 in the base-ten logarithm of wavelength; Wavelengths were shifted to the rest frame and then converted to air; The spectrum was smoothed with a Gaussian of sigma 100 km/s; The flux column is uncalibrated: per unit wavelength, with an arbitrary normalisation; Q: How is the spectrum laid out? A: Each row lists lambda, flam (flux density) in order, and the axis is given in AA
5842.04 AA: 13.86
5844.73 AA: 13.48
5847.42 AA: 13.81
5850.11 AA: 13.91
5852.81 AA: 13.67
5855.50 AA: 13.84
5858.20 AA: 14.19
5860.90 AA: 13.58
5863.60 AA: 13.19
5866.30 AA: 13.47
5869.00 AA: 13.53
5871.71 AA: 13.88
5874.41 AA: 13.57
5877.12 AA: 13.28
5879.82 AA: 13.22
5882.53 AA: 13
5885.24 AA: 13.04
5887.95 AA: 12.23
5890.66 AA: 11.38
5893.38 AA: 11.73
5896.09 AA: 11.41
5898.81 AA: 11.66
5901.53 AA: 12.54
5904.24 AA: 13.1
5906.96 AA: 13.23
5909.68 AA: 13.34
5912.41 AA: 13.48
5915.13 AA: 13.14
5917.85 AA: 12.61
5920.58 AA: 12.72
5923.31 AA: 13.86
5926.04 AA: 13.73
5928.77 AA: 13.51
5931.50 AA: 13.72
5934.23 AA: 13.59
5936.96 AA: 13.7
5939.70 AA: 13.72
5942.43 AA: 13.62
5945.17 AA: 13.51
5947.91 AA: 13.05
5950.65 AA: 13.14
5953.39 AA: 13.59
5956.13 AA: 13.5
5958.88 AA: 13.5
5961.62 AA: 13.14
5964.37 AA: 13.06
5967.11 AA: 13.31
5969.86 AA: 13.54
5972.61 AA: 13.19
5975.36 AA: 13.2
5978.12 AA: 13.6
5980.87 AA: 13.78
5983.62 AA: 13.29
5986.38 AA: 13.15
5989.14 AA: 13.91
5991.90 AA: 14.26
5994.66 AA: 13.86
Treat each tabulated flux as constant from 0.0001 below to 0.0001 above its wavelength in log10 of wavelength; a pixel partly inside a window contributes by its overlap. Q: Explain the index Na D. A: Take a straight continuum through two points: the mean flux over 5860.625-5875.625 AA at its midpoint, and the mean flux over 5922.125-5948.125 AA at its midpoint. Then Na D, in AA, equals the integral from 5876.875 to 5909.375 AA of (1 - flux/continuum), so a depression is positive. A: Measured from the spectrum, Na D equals 2.6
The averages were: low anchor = 13.5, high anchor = 13.6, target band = 12.5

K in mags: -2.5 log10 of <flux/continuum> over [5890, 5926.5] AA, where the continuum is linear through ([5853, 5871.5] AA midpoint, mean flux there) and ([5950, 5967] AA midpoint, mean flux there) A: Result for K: 0.07 mag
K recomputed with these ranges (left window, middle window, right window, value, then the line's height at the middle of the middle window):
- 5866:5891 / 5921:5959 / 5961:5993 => -0.017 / 13.3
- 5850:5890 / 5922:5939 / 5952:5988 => -0.024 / 13.4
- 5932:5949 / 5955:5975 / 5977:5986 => 0.018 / 13.5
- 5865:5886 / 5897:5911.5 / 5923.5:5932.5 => 0.066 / 13.5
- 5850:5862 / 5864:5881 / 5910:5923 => 0.012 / 13.6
